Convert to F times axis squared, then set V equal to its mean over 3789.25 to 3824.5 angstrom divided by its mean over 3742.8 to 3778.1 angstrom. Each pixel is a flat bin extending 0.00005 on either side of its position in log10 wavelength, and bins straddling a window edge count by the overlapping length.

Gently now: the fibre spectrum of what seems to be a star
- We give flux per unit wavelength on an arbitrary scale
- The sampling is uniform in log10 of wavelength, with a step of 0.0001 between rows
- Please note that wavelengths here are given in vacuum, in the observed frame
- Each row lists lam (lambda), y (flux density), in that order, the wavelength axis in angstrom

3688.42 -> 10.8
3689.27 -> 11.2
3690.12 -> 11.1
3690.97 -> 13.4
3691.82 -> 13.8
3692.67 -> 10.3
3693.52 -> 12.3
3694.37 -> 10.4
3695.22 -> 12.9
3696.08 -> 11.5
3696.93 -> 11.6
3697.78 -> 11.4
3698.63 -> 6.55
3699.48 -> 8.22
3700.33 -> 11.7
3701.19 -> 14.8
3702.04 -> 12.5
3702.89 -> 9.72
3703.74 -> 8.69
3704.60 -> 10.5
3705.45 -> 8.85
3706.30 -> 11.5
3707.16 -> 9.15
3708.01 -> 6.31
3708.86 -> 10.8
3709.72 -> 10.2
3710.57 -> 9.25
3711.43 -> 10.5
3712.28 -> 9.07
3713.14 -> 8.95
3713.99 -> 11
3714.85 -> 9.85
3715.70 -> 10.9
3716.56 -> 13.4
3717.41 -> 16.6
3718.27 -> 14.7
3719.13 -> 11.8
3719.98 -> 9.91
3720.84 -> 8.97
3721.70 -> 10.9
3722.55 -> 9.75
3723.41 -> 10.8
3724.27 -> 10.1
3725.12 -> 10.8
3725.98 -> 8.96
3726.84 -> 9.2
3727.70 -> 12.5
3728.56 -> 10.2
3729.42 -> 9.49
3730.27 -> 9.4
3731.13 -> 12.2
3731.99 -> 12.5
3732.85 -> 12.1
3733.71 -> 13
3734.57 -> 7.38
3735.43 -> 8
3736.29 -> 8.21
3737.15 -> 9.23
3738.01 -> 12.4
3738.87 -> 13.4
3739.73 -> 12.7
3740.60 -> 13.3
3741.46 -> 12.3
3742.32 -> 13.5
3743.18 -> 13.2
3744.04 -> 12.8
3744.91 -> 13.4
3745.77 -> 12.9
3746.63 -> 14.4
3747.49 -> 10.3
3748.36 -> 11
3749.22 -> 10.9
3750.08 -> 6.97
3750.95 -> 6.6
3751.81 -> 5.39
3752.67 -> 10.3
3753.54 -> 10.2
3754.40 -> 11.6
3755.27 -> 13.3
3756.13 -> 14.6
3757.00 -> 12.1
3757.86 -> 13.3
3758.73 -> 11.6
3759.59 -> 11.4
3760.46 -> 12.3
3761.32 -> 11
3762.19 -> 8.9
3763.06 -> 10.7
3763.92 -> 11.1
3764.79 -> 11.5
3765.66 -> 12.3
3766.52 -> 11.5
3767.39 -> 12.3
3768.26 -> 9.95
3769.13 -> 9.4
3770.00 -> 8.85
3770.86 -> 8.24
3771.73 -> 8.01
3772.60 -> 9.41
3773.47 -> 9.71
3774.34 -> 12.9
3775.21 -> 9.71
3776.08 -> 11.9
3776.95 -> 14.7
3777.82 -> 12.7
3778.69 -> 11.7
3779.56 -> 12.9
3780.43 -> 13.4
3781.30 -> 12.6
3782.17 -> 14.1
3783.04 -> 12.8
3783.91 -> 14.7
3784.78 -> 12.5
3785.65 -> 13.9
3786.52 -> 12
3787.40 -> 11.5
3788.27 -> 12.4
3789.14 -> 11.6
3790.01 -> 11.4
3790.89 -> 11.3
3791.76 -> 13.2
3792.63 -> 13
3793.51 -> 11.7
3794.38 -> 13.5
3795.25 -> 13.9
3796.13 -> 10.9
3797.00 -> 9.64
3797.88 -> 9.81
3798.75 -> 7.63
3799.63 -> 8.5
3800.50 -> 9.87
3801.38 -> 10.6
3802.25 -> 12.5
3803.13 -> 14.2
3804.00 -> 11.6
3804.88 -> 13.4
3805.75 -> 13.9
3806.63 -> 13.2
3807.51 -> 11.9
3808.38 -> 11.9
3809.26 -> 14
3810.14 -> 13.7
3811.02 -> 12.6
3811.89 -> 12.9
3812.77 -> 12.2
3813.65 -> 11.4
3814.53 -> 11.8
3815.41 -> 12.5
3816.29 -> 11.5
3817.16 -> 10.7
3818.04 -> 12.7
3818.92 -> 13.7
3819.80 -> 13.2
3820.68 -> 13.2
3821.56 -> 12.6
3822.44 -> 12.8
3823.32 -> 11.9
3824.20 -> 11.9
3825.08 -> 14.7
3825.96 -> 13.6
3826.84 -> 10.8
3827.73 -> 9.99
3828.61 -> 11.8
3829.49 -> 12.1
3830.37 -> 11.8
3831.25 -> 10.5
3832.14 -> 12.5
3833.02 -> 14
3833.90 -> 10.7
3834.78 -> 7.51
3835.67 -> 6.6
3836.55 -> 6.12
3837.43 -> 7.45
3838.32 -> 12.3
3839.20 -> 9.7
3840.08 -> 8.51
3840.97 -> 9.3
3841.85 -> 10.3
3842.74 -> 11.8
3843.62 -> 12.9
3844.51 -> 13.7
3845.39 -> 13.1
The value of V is 1.12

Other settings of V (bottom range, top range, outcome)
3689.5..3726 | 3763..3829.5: 1.15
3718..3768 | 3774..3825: 1.14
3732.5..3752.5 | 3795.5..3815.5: 1.11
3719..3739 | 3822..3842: 1.09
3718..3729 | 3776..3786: 1.28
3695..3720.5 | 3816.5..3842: 1.11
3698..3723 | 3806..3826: 1.27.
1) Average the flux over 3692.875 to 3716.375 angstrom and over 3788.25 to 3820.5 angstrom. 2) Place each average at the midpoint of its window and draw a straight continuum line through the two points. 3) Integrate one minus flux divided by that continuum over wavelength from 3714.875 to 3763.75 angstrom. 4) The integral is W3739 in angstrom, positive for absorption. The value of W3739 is -1.2 angstrom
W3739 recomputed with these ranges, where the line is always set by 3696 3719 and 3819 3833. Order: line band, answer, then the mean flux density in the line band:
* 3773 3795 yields -1.4 angstrom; 12.5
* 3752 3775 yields 1.0 angstrom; 10.9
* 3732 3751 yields -0.4 angstrom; 11.4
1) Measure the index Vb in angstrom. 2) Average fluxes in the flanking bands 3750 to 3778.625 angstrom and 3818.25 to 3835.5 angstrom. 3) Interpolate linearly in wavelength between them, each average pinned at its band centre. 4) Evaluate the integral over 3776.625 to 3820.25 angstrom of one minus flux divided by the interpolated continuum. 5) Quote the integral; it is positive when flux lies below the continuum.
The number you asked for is -3.2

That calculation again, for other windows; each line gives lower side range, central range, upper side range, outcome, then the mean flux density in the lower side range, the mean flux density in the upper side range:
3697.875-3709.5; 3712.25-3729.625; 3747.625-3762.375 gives -1.2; 9.99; 10.7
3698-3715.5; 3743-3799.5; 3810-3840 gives -3.4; 9.94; 11.5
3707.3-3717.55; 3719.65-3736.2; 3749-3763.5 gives 0.3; 10.4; 10.7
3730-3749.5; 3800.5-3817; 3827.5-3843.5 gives -2.8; 11.7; 10.2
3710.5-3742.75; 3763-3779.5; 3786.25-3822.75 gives 1.0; 11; 12.1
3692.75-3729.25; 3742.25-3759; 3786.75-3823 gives -0.2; 10.6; 12.1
